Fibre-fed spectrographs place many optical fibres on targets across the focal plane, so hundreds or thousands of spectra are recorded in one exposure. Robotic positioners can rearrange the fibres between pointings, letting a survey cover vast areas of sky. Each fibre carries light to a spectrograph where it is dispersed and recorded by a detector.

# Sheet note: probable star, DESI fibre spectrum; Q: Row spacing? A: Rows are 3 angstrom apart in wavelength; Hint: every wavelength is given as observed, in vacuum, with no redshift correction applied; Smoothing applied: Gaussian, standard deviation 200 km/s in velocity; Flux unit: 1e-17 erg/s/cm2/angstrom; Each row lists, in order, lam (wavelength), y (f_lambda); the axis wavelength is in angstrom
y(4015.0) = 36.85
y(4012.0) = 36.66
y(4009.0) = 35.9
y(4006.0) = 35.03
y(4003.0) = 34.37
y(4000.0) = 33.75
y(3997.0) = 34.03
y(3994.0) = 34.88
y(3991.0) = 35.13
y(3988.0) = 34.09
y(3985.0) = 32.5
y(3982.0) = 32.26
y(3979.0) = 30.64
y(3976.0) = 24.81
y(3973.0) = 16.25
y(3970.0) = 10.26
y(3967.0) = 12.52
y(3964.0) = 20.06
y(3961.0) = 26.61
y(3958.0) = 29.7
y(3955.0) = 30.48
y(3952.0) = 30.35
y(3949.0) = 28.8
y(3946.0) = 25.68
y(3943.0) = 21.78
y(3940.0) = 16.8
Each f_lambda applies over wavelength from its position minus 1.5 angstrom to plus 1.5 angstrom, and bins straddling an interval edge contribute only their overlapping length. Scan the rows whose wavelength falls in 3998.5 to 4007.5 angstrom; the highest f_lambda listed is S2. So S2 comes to 35.03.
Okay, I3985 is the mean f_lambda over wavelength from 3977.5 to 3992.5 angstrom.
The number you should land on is 32.9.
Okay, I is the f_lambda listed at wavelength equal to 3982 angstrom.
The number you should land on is 32.26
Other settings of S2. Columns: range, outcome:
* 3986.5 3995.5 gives 35.13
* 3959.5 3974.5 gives 26.61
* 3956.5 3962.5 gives 29.7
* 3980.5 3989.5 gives 34.09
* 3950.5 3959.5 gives 30.48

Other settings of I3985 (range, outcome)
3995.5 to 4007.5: 34.3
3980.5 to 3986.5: 32.4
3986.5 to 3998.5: 34.5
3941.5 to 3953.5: 26.7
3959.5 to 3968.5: 19.7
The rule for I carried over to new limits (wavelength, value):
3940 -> 16.8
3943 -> 21.78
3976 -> 24.81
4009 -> 35.9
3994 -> 34.88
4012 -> 36.66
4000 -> 33.75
